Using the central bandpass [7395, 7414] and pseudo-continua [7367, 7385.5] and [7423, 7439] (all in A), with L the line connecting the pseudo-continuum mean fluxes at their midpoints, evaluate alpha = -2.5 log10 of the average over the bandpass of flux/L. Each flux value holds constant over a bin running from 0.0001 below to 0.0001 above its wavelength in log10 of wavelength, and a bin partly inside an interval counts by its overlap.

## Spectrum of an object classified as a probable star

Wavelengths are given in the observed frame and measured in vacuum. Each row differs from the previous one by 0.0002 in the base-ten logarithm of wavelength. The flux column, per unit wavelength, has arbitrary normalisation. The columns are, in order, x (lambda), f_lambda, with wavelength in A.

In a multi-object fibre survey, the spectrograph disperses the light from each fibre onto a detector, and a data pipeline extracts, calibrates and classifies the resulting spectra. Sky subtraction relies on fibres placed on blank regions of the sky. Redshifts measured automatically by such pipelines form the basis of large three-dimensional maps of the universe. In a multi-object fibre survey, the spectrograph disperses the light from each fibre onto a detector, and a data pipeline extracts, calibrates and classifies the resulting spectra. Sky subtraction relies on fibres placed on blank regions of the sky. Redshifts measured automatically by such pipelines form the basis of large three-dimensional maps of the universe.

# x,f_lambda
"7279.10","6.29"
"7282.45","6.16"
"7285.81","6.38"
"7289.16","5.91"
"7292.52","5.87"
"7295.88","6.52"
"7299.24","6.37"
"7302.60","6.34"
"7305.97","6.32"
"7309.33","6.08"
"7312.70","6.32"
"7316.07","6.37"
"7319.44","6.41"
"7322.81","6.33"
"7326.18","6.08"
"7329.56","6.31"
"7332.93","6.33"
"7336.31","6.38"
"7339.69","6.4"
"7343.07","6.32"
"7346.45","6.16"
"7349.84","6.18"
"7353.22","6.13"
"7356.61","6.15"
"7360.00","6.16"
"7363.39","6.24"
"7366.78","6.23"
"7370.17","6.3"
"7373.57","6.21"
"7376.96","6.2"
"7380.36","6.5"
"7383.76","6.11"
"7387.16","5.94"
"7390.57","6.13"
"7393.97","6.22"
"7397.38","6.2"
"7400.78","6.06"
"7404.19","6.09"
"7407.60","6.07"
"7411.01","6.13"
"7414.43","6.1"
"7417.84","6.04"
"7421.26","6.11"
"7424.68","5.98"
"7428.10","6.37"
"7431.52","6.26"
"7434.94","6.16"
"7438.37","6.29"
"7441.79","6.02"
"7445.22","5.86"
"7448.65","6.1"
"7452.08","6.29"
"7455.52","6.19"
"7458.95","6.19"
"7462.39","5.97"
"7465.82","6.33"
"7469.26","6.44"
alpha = 0.021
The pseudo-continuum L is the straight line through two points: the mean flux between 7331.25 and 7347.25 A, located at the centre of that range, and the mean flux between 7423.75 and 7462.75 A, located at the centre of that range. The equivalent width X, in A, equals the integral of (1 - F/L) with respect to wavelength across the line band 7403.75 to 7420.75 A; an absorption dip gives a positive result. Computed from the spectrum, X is 0.31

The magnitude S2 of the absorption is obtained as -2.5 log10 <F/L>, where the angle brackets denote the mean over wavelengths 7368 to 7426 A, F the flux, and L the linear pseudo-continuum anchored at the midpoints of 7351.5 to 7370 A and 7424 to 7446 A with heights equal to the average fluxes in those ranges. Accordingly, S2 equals 0.01 mag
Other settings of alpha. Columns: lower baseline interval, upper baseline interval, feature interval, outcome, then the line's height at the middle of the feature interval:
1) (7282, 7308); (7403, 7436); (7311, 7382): -0.014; 6.19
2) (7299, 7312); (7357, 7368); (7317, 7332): -0.008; 6.25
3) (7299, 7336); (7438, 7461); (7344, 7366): 0.012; 6.25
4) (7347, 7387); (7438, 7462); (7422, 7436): -0.009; 6.14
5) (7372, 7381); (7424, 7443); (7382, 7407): 0.026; 6.26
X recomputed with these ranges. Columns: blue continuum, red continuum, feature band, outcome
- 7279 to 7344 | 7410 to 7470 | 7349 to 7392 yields 0.2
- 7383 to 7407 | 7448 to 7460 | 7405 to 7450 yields 0.3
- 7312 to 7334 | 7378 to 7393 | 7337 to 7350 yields 0.0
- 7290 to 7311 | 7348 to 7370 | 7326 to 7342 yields -0.3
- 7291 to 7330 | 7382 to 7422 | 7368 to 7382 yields -0.3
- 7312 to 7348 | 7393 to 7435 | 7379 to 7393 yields 0.1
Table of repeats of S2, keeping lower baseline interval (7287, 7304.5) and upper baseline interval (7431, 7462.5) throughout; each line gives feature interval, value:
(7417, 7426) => 0.02 mag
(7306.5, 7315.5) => -0.01 mag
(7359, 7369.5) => -0.01 mag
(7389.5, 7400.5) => 0.00 mag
